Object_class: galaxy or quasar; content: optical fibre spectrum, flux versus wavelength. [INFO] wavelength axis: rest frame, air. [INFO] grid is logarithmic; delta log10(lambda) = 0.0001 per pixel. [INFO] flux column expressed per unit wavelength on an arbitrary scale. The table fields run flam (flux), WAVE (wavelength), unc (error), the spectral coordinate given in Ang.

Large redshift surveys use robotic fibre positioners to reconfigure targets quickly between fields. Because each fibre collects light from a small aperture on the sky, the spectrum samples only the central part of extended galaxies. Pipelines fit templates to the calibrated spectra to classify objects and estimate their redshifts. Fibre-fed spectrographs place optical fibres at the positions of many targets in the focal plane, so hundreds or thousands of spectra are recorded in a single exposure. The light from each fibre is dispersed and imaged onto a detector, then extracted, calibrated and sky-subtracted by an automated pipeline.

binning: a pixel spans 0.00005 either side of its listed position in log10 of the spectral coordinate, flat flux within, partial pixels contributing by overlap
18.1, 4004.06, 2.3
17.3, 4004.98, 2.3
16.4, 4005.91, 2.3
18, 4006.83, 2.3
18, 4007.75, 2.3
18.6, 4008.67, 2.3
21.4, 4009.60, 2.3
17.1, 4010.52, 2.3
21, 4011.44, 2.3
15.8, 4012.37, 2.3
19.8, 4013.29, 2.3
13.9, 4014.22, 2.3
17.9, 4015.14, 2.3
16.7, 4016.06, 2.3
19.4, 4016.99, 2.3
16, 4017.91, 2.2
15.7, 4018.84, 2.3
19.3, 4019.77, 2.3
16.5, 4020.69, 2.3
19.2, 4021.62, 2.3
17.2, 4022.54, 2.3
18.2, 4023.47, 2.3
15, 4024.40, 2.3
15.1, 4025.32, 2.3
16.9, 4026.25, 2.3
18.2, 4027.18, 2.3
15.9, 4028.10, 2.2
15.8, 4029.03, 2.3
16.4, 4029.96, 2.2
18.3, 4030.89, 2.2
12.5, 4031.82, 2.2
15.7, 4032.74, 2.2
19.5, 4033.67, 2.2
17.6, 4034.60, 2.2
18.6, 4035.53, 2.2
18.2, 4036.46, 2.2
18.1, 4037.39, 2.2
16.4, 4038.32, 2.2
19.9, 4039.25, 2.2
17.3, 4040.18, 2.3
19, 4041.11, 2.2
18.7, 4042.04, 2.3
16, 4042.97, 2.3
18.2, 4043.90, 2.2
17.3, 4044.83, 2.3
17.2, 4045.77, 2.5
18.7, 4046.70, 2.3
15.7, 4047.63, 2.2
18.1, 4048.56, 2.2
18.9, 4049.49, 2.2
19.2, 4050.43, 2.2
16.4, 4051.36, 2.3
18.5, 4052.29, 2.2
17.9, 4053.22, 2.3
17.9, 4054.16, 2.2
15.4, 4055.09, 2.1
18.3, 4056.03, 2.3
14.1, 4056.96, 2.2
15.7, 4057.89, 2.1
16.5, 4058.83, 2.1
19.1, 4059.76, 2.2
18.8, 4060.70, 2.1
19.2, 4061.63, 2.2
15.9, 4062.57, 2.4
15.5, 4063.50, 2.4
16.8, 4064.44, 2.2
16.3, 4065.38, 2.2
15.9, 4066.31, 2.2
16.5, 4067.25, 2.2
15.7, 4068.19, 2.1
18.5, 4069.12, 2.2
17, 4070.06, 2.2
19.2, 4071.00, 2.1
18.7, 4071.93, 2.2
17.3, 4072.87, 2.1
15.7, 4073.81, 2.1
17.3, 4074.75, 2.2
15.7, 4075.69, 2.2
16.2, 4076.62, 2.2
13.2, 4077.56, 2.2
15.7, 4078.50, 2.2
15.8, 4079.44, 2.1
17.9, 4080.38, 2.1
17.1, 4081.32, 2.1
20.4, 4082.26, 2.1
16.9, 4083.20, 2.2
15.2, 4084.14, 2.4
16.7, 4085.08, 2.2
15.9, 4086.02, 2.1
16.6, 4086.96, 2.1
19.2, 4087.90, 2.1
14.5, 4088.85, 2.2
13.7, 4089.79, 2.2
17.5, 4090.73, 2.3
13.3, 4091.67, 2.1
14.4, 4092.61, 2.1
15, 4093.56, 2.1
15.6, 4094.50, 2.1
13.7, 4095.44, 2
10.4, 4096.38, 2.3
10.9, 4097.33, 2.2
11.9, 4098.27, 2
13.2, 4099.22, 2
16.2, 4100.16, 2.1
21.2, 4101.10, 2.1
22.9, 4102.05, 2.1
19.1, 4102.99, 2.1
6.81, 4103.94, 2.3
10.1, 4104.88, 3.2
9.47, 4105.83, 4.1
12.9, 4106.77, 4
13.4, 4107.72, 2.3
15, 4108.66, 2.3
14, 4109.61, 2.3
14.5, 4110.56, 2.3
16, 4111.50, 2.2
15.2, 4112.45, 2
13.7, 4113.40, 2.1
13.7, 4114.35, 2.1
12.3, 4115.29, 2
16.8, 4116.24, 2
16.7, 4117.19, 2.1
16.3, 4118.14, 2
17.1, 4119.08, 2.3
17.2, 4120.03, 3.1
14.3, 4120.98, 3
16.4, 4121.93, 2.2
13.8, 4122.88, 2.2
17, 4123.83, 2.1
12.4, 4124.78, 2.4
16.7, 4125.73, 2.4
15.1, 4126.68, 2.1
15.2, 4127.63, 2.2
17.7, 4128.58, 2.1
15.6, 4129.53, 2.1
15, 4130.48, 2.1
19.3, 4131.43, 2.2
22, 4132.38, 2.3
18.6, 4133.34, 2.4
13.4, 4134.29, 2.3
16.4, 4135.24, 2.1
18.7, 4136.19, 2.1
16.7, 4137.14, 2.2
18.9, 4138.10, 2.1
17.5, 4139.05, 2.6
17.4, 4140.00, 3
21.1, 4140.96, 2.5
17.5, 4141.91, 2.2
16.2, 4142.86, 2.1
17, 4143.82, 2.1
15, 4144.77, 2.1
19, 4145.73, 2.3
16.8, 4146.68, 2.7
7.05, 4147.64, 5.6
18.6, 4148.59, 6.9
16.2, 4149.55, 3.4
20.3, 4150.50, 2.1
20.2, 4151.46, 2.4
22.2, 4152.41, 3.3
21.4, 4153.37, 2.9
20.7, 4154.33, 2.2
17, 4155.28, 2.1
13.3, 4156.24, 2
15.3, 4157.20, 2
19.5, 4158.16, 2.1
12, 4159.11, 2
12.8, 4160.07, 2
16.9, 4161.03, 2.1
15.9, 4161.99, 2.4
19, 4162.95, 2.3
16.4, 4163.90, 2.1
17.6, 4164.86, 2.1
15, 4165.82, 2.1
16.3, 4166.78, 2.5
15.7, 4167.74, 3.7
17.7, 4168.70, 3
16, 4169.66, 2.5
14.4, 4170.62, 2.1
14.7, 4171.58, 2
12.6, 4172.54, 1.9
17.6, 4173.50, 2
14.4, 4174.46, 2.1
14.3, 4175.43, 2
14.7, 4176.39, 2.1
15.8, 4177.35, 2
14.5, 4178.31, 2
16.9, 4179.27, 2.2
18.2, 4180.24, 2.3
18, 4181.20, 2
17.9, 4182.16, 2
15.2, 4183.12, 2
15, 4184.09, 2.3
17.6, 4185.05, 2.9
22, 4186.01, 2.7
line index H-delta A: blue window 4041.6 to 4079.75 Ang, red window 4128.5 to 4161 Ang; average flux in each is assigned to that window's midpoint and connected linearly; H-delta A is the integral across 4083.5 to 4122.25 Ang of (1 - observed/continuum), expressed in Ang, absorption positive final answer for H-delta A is 5.2 Ang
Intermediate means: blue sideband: 17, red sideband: 17.2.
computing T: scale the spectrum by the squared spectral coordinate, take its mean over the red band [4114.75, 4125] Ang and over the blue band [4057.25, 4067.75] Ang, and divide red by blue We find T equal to 0.95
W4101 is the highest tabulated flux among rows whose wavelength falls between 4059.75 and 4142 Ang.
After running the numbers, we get 22.9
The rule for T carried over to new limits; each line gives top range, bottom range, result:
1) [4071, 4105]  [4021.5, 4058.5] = 0.93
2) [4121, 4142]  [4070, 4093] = 1.05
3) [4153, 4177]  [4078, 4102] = 1.06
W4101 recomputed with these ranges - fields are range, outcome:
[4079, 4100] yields 20.4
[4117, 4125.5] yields 17.2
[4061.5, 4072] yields 19.2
